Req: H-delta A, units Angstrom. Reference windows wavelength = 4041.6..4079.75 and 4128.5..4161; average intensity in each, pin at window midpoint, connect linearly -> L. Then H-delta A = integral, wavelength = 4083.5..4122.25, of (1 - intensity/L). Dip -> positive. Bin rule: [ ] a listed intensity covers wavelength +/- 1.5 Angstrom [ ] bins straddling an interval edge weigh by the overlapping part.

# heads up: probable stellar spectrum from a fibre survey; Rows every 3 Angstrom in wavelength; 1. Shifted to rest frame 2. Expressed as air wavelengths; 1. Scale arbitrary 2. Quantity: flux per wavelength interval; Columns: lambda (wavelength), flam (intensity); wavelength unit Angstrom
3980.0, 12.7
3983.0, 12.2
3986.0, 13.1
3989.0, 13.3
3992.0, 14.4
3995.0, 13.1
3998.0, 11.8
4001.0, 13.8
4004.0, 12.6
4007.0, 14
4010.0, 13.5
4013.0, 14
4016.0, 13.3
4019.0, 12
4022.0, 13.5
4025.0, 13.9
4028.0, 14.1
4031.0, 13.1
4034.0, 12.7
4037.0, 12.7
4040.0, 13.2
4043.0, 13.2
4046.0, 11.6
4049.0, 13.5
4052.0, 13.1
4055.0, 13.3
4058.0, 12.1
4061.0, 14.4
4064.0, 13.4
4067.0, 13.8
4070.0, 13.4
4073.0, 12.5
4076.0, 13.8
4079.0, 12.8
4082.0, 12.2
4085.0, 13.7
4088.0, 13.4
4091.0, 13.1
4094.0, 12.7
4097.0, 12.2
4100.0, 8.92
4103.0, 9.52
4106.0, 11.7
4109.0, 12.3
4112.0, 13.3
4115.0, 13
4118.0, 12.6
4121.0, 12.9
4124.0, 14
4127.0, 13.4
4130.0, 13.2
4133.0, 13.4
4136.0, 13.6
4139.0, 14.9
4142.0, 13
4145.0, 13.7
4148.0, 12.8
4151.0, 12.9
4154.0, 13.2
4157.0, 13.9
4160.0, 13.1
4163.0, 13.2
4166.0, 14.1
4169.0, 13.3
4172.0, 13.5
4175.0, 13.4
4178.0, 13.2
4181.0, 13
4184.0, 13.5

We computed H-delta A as 3.0 Angstrom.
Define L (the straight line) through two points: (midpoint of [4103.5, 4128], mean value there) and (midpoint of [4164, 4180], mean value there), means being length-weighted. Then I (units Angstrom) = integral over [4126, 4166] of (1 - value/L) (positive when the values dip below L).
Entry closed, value -0.9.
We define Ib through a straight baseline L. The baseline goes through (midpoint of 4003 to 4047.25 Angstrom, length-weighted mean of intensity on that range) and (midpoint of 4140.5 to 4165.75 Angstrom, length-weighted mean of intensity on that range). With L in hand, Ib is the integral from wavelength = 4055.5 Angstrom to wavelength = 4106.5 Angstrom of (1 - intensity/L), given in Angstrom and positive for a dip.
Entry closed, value 2.4 Angstrom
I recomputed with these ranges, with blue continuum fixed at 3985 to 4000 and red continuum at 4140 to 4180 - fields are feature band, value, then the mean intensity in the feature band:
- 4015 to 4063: 0.4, 13.1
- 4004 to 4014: -0.3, 13.6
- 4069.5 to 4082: 0.2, 13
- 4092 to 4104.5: 2.2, 10.9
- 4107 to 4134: 0.4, 13.1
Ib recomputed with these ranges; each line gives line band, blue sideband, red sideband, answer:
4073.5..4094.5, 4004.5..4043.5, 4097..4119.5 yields -1.7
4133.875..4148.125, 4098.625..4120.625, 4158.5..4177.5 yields -1.2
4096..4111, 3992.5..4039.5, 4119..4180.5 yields 2.7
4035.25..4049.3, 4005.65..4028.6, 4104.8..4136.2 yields 0.6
